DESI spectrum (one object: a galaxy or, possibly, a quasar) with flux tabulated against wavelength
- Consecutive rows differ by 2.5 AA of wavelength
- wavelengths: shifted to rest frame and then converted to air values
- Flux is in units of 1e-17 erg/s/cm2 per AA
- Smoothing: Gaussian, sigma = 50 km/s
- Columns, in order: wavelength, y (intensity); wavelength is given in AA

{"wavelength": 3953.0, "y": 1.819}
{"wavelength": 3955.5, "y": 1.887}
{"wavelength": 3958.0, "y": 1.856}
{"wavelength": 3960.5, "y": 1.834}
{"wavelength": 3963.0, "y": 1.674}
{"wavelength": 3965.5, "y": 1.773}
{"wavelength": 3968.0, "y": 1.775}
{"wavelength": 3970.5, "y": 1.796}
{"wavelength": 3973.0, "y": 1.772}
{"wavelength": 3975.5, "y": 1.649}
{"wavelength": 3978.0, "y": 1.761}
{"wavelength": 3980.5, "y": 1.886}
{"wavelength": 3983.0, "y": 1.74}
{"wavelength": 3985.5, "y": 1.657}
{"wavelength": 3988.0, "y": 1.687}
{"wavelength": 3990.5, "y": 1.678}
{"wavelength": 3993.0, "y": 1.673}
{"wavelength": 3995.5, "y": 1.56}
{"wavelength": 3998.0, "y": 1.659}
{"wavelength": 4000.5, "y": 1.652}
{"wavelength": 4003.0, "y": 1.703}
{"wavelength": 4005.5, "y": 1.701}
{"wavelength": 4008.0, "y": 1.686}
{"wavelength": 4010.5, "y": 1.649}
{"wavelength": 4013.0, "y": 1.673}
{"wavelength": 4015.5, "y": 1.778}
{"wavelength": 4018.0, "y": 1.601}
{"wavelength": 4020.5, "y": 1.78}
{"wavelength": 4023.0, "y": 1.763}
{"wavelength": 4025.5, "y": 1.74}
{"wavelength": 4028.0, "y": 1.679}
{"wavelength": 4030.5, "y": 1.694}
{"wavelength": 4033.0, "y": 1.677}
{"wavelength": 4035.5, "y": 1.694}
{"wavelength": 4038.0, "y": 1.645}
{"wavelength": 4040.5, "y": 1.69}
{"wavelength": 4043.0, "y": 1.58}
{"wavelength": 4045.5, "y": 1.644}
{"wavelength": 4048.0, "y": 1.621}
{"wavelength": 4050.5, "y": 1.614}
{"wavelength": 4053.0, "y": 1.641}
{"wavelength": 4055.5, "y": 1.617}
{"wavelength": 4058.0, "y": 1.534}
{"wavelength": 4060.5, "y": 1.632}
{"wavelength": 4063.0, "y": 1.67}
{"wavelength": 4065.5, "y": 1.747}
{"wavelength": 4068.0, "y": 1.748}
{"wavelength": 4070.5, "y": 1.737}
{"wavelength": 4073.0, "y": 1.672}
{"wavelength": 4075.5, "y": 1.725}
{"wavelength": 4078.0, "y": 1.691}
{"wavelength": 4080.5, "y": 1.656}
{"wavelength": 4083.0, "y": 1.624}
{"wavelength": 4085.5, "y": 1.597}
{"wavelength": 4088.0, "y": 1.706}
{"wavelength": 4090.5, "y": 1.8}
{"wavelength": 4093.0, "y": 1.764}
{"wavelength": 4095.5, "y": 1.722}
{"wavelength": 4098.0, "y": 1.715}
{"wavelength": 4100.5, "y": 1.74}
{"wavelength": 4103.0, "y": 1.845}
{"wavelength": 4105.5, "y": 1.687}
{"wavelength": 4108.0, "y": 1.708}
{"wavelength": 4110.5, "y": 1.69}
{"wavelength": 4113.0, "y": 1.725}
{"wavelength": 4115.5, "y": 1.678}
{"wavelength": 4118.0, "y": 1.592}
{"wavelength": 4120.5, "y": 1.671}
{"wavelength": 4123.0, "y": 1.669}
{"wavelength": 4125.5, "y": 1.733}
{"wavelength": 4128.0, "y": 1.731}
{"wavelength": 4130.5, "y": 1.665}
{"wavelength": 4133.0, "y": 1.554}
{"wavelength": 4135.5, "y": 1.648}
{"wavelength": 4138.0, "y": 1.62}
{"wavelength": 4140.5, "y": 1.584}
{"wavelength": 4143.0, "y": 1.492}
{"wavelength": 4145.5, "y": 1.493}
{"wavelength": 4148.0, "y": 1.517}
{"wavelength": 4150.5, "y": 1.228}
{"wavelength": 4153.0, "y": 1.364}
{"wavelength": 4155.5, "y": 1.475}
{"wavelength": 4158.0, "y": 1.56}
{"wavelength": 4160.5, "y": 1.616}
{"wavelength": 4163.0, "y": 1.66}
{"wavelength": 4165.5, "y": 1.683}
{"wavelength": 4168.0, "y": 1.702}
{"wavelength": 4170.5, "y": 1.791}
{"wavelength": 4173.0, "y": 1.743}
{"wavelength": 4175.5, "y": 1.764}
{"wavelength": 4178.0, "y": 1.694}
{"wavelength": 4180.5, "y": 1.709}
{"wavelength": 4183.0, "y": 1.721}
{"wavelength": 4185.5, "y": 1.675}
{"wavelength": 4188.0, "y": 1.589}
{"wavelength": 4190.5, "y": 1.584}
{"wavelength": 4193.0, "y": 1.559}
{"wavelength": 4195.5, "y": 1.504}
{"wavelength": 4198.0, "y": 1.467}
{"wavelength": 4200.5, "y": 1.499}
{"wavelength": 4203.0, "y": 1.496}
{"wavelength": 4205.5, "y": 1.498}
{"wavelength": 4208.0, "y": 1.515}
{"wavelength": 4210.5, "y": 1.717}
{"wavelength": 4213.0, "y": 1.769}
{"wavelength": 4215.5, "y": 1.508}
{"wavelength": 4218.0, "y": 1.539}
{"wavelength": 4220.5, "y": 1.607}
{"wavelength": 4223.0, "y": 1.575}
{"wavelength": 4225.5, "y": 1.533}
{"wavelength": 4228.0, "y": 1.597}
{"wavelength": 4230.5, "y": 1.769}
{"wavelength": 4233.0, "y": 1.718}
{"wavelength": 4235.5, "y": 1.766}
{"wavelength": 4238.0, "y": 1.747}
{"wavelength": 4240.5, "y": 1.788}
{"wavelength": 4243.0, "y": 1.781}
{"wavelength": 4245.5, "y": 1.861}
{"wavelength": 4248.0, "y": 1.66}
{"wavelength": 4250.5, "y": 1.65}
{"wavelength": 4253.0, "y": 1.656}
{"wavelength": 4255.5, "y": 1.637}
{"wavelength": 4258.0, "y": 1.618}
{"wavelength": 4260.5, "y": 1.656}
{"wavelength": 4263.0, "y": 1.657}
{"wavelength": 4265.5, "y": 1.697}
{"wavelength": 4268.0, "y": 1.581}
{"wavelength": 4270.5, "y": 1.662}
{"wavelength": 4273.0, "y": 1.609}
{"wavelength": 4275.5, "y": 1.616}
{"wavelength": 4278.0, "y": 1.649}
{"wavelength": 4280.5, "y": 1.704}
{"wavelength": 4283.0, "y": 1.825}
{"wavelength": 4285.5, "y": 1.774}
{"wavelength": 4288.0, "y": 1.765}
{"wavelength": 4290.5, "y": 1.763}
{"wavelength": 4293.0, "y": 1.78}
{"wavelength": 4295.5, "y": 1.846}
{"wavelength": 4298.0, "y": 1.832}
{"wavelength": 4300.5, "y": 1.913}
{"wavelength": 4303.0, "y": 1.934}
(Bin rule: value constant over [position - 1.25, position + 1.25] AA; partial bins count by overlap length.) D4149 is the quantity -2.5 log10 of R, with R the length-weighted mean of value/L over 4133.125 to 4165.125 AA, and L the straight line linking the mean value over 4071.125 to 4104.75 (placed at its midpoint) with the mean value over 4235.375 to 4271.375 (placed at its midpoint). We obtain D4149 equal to 0.12 mag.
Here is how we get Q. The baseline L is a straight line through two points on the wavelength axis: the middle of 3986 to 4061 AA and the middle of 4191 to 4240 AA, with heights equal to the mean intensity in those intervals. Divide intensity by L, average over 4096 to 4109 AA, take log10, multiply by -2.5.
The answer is -0.064 mag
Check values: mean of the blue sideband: 1.67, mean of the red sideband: 1.6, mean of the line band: 1.74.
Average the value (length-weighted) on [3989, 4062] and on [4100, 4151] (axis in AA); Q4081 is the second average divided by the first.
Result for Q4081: 0.98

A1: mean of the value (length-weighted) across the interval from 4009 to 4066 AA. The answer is 1.67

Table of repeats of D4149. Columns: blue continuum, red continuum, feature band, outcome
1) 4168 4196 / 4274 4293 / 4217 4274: 0.03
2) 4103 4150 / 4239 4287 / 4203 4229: 0.06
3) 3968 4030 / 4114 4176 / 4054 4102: -0.02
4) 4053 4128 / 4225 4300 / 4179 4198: 0.06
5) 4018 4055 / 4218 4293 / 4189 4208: 0.11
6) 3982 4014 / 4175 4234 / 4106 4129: -0.04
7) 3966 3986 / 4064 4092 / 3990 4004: 0.06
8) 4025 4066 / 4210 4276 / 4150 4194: 0.02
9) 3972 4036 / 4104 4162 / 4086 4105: -0.08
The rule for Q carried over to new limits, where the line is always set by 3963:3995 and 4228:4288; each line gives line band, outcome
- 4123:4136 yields 0.029 mag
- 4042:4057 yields 0.067 mag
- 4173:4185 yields -0.009 mag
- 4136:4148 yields 0.108 mag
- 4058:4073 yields 0.020 mag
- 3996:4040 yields 0.023 mag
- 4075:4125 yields 0.010 mag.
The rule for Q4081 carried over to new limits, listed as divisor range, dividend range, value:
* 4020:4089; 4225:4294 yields 1.02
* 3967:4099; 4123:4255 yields 0.96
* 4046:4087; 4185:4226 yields 0.94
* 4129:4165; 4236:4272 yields 1.10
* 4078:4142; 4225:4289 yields 1.01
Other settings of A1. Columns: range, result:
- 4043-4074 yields 1.65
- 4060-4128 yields 1.7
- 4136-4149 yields 1.55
